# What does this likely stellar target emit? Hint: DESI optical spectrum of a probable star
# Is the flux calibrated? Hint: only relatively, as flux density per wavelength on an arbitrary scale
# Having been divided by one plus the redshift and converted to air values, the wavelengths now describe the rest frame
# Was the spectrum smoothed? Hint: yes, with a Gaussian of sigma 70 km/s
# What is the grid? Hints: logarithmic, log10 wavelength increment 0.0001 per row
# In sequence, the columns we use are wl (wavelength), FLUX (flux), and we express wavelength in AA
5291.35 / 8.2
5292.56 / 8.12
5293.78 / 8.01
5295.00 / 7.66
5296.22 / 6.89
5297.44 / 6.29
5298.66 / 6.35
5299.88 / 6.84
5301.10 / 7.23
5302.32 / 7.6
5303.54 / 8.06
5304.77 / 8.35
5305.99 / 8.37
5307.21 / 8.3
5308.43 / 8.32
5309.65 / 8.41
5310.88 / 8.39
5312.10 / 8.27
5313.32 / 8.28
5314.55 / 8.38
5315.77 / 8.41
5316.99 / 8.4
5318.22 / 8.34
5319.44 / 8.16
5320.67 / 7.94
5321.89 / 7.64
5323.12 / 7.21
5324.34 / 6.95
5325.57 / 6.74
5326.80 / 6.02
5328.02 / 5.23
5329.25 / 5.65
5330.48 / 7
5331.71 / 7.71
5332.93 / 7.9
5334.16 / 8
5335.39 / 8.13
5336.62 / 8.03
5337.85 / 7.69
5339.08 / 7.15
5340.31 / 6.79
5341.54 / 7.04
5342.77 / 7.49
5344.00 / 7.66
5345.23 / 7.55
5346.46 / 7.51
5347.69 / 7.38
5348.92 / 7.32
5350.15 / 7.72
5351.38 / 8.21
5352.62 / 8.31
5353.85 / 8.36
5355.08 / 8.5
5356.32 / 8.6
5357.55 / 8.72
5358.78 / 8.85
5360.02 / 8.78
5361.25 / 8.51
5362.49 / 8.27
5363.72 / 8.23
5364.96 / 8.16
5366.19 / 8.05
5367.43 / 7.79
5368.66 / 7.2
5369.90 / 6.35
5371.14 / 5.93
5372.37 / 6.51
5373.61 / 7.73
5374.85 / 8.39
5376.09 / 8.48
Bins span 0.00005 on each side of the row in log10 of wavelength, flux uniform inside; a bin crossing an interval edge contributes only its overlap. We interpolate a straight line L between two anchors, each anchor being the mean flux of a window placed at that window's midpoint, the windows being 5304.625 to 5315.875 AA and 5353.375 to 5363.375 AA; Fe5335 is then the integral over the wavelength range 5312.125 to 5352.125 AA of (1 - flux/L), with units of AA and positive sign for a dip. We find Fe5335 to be 4.48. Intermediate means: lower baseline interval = 8.35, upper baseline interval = 8.57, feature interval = 7.5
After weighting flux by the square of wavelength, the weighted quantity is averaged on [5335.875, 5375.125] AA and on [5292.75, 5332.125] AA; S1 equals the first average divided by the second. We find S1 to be 1.0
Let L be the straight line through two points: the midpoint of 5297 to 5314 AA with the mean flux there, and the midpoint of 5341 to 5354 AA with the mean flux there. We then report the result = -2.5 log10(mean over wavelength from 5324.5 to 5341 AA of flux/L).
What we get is 0.094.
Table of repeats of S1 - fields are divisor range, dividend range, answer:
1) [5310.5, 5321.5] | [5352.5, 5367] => 1.04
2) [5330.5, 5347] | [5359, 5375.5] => 1.03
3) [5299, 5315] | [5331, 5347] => 0.96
